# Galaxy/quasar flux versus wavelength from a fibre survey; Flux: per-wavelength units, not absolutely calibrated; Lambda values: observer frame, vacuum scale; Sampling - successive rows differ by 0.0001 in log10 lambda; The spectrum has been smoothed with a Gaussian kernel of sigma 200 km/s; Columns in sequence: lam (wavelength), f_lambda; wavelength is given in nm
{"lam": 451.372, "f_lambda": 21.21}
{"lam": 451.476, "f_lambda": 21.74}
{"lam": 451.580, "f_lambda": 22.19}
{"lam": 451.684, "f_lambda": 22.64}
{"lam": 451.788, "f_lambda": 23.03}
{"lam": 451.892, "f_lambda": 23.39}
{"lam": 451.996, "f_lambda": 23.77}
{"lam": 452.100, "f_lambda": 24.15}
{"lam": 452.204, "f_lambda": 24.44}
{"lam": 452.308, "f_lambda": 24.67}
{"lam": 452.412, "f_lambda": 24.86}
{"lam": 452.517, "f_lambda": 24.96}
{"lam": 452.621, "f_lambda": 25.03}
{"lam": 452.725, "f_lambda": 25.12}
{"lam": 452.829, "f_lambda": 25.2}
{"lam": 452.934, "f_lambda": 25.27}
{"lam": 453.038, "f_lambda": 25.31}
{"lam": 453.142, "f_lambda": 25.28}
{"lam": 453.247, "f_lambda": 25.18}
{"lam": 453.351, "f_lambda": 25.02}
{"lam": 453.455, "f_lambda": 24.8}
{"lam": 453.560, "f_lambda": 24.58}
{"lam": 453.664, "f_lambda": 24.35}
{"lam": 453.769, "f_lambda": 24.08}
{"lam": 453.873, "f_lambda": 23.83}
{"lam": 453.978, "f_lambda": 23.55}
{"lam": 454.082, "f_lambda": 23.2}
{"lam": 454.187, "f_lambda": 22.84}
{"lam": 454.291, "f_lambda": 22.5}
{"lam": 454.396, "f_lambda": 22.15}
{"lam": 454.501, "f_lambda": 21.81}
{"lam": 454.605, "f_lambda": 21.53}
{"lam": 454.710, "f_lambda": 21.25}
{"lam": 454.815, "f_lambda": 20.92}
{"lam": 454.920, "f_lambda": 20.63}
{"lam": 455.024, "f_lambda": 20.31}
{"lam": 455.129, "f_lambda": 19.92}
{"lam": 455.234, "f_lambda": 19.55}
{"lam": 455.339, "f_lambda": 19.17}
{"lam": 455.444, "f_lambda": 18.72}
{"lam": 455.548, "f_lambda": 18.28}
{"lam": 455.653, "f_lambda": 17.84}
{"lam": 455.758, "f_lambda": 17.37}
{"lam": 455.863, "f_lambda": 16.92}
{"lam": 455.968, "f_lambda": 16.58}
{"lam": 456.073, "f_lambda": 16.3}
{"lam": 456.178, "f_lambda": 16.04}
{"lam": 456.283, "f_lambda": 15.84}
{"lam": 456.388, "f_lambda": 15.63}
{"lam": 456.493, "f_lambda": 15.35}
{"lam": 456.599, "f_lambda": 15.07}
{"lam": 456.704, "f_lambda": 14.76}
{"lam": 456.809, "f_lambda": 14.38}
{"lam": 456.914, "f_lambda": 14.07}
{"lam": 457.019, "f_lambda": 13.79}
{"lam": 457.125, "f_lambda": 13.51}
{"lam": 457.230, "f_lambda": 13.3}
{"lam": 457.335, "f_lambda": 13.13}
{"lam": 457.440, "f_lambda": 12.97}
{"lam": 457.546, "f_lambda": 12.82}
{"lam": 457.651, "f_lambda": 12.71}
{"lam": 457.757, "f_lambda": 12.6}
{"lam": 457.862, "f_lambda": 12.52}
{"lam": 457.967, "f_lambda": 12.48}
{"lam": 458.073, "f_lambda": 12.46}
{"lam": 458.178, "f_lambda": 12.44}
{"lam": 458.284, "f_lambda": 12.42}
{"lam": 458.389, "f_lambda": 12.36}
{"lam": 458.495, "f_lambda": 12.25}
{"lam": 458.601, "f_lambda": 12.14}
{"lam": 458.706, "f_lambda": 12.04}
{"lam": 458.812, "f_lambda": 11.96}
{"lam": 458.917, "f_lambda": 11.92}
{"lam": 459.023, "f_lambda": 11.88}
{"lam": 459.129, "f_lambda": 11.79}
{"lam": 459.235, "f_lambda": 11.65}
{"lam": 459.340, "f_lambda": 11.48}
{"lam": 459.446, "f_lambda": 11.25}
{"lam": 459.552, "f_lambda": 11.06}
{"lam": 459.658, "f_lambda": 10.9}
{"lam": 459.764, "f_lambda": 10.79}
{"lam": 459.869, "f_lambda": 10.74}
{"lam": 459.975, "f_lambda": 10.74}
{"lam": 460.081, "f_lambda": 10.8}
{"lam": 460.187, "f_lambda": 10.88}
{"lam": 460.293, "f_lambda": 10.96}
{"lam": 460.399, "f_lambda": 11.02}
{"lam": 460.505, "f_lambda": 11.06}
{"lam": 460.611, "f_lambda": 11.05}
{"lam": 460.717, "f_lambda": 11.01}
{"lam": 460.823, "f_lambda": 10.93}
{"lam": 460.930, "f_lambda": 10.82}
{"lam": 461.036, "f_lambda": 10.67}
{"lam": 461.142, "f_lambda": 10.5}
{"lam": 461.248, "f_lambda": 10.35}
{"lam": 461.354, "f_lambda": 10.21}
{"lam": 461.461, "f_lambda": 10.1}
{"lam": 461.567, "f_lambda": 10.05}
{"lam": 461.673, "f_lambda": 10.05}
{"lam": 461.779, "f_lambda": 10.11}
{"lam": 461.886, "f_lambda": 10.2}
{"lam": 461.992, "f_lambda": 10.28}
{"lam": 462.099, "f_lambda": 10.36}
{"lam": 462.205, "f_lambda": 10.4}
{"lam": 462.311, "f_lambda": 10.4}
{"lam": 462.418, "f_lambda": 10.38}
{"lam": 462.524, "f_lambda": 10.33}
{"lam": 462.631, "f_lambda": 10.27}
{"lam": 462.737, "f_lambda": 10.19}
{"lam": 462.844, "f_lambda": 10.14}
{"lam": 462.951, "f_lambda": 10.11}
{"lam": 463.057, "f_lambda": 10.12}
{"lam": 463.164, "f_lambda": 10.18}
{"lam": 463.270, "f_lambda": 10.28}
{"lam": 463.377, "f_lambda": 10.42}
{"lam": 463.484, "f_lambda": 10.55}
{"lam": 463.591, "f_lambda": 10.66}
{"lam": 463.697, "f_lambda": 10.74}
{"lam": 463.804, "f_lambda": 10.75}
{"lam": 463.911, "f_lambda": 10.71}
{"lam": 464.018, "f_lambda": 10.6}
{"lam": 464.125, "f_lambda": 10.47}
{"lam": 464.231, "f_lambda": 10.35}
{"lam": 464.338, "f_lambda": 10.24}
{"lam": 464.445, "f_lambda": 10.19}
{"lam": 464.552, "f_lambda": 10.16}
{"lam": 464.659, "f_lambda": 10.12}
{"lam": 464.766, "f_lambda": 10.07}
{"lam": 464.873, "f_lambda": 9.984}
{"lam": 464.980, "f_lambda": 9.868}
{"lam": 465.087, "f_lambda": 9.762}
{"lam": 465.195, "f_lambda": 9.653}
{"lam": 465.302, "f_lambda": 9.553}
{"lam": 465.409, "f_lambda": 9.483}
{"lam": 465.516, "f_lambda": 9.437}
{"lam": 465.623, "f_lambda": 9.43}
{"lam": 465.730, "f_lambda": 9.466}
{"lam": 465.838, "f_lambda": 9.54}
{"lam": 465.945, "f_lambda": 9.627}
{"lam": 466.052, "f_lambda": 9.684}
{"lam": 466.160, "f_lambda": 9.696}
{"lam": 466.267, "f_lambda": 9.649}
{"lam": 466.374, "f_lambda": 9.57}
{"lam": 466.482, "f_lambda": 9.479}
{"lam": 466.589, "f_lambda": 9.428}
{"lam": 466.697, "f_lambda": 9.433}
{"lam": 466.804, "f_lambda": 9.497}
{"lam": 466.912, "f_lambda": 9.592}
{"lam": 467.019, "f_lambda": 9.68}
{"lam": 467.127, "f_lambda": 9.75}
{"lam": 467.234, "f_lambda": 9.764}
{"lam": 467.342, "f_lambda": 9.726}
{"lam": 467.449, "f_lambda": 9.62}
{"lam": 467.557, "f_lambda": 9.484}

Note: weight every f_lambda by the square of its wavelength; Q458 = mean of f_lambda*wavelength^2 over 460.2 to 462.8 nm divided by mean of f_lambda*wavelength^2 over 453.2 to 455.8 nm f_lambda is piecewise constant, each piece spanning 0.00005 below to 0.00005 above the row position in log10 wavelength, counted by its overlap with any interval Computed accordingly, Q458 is 0.5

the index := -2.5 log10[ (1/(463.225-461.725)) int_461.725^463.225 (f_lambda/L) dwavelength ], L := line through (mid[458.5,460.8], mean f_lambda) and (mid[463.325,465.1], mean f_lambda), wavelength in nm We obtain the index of 0.05 mag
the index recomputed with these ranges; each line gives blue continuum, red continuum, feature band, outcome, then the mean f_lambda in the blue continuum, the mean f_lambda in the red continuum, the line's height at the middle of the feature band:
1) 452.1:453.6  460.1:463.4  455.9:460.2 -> 0.27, 25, 10.4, 16.5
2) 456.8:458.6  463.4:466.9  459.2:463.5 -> 0.08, 12.9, 9.93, 11.4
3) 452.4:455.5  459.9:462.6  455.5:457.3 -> 0.21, 23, 10.5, 18.8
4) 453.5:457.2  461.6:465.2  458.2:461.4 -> 0.25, 19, 10.3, 14.2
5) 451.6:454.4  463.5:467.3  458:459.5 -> 0.41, 24.2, 9.89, 17.6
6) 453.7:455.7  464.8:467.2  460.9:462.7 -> 0.32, 21.2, 9.61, 13.9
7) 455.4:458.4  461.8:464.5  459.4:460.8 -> 0.14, 14.6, 10.4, 12.4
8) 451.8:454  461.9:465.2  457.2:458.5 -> 0.38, 24.6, 10.3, 17.9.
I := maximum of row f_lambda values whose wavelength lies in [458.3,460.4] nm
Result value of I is 12.36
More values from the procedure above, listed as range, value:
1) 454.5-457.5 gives 21.81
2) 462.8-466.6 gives 10.75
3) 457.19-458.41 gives 13.3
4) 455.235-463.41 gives 19.17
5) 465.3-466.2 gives 9.696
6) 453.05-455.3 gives 25.28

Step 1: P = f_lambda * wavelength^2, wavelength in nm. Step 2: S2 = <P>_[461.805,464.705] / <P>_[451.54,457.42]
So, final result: 0.5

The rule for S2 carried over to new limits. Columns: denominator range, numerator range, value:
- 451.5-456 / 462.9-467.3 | 0.46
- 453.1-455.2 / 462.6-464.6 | 0.47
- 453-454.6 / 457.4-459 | 0.53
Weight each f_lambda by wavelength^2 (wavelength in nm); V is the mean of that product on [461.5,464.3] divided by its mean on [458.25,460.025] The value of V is 0.9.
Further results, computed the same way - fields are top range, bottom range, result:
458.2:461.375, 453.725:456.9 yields 0.60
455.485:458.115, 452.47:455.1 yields 0.63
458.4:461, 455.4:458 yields 0.77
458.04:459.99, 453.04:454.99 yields 0.52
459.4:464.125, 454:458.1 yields 0.64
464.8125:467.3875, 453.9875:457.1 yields 0.55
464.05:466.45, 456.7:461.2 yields 0.85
